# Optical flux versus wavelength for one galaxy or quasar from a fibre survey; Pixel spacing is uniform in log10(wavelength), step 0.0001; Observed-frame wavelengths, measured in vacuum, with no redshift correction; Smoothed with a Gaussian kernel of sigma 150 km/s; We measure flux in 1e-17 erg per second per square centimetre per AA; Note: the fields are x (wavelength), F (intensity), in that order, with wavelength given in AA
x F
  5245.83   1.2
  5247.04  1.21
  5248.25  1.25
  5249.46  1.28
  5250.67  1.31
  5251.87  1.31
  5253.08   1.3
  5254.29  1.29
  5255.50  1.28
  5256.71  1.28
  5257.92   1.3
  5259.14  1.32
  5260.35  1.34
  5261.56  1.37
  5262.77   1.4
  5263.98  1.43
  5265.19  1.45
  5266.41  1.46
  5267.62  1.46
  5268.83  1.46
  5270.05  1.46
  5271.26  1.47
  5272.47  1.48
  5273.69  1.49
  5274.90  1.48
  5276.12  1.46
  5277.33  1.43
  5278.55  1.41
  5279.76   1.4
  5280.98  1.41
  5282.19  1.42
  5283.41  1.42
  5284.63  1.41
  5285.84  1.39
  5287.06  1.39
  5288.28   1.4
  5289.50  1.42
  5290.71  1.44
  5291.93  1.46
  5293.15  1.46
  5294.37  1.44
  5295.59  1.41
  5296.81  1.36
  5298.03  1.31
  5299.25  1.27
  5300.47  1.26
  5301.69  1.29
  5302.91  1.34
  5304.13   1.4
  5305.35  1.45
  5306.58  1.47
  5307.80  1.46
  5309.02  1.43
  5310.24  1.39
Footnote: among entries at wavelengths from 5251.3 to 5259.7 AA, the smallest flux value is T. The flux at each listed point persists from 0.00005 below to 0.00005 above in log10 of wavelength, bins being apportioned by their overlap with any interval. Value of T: 1.28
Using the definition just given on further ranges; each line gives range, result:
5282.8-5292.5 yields 1.39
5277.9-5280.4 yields 1.4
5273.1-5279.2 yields 1.41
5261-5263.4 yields 1.37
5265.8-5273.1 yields 1.46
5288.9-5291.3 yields 1.42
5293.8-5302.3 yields 1.26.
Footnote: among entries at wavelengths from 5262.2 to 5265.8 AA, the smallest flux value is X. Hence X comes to 1.4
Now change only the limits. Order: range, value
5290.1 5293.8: 1.44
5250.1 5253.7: 1.3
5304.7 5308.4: 1.45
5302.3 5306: 1.34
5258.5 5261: 1.32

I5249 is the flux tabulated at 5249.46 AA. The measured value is 1.28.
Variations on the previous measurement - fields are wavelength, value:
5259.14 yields 1.32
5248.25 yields 1.25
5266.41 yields 1.46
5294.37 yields 1.44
